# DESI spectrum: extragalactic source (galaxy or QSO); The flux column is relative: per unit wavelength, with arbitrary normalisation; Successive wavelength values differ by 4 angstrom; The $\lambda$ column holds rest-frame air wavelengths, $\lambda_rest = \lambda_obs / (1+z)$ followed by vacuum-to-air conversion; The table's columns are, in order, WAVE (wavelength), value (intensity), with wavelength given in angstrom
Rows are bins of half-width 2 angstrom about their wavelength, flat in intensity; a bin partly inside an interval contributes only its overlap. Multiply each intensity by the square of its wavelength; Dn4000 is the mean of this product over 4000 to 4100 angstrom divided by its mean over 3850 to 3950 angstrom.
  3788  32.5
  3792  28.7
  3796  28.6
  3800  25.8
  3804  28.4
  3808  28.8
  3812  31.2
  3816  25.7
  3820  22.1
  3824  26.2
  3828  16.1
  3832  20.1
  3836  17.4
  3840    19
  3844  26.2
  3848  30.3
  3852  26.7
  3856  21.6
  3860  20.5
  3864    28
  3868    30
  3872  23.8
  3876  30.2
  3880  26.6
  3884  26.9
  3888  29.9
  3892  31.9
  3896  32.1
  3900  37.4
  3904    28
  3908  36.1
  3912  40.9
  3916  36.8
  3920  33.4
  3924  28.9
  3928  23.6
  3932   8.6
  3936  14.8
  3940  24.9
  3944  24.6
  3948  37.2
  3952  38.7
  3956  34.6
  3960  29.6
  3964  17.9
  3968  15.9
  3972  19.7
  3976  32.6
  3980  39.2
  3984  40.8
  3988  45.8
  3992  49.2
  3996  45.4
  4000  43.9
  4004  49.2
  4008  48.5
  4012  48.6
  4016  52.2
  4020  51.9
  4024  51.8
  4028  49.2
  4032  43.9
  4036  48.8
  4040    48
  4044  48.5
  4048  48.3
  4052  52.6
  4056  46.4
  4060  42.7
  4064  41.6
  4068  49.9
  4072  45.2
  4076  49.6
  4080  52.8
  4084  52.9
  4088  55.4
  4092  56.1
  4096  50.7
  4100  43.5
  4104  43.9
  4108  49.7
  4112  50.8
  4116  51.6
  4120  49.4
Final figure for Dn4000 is 1.9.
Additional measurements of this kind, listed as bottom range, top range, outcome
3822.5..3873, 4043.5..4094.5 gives 2.35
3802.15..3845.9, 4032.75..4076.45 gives 2.24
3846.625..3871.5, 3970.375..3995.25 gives 1.58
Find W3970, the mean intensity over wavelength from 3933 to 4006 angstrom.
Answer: 33.2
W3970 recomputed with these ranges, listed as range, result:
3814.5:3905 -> 25.9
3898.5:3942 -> 28.4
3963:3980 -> 23.8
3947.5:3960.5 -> 35.4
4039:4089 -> 48.6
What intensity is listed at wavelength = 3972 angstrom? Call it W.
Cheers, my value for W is 19.7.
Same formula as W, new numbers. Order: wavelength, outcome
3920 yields 33.4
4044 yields 48.5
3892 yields 31.9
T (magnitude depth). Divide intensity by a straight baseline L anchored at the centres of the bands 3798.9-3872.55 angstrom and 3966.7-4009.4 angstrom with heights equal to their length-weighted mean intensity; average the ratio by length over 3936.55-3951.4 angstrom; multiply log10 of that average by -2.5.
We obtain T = 0.231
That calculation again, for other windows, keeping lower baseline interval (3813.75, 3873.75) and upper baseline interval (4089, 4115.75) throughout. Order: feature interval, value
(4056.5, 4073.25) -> 0.019 mag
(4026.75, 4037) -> -0.111 mag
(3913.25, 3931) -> 0.052 mag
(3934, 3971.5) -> 0.298 mag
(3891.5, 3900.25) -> -0.159 mag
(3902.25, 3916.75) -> -0.173 mag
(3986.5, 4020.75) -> -0.212 mag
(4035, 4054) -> -0.130 mag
